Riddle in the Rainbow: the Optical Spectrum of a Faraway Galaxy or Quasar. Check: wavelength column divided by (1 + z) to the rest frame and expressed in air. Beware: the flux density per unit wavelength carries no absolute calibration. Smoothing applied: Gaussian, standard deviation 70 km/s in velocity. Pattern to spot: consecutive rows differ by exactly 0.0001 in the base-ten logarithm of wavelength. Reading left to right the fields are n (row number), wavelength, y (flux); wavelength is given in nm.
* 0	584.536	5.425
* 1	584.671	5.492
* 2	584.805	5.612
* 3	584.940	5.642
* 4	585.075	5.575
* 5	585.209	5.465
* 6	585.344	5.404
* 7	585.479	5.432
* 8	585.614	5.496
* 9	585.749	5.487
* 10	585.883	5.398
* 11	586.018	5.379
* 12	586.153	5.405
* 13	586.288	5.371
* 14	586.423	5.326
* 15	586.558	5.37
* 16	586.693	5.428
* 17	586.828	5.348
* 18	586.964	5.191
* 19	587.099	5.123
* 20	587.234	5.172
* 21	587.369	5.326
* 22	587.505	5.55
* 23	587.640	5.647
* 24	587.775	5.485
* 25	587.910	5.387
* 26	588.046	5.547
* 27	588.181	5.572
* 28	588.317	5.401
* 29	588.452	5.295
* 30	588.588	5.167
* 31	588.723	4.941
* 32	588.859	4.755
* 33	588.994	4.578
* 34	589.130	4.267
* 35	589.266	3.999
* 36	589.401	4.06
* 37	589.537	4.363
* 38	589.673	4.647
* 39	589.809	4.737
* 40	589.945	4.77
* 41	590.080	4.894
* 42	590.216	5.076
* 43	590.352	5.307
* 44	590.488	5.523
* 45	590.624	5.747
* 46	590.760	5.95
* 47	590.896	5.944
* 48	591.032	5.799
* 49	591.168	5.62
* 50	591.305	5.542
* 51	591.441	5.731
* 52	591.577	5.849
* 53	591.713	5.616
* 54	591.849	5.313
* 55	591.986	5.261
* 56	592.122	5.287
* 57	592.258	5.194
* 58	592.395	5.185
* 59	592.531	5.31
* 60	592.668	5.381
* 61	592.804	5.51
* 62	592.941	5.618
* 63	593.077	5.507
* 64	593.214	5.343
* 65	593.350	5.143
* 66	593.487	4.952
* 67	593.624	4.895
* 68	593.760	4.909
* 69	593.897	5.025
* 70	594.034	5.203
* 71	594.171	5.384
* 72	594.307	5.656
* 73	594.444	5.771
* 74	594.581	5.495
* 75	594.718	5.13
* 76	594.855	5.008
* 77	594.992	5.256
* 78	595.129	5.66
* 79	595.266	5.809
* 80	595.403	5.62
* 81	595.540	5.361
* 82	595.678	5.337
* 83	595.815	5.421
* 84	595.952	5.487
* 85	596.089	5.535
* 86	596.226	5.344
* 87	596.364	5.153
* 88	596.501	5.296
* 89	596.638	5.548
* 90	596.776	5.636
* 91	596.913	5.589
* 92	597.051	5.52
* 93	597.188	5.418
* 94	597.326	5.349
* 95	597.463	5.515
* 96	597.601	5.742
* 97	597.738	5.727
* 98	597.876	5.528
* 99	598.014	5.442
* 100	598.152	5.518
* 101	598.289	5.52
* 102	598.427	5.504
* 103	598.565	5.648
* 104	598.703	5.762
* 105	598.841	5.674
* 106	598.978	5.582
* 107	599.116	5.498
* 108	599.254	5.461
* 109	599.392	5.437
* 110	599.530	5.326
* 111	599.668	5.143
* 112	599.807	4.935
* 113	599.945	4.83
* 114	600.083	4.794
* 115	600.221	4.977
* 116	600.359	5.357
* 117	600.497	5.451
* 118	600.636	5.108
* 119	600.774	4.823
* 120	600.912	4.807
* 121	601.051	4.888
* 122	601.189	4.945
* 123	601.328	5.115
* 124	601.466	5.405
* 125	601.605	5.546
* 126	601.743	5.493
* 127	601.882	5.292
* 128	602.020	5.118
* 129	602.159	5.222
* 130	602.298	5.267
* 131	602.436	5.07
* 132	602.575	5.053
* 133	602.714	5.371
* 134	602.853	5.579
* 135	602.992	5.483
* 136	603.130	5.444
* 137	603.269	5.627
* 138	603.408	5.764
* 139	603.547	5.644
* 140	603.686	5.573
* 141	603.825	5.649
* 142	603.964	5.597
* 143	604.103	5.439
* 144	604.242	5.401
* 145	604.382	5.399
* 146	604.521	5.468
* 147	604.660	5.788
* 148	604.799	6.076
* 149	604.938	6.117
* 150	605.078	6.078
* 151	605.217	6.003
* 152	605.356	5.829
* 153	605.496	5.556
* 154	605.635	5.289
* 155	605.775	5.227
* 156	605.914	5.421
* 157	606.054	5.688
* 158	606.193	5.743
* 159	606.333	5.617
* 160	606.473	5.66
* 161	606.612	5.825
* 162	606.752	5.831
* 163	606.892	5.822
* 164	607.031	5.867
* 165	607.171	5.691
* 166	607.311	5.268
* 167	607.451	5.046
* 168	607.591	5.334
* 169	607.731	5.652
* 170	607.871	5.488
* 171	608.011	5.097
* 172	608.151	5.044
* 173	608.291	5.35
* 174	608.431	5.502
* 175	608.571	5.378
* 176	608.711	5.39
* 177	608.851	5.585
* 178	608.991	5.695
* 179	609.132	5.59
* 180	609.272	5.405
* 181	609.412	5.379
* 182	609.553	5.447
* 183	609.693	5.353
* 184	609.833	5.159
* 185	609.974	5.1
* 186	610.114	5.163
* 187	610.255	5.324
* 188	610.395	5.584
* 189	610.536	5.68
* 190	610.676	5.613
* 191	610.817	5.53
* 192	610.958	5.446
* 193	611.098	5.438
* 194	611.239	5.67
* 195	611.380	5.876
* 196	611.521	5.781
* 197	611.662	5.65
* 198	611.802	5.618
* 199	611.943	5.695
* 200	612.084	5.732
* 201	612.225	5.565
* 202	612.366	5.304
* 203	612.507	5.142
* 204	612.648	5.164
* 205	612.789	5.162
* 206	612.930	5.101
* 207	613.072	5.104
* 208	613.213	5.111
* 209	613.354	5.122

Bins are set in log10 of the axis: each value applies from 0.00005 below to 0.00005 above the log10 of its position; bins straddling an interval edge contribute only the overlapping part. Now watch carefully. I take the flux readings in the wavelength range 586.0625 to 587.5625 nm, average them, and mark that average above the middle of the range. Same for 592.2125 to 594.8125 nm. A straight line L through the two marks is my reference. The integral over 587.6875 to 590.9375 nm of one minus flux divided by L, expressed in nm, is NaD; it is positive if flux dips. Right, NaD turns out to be 0.16 nm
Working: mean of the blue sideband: 5.32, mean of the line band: 5.06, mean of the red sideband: 5.29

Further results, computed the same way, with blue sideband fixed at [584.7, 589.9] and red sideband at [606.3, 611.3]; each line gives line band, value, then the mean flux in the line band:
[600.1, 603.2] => 0.096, 5.21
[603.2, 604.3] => -0.037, 5.59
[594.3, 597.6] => -0.094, 5.46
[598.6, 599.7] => -0.032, 5.5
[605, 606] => -0.038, 5.63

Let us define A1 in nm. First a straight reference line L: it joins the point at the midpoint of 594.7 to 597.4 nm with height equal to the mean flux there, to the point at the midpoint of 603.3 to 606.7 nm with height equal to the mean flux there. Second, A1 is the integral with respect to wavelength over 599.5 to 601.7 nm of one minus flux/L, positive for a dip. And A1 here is 0.18 nm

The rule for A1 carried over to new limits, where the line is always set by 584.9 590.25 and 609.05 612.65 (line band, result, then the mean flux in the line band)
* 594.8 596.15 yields -0.05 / 5.45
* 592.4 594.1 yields 0.00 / 5.23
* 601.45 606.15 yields -0.13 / 5.53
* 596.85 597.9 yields -0.05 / 5.55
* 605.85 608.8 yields -0.04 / 5.51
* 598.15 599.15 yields -0.05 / 5.6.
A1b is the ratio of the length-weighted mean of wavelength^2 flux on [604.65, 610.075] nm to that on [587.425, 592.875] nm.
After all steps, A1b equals 1.12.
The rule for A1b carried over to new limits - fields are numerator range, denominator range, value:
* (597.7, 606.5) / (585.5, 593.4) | 1.08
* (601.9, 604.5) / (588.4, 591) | 1.14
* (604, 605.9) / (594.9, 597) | 1.07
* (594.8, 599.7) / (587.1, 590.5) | 1.13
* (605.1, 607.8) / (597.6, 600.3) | 1.07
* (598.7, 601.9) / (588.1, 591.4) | 1.06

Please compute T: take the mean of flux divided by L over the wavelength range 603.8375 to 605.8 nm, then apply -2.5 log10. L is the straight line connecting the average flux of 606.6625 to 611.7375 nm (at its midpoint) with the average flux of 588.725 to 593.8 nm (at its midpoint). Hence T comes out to -0.052 mag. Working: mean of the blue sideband 5.18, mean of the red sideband 5.48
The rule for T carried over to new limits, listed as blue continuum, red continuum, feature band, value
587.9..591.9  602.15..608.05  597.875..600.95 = 0.02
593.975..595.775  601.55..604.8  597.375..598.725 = -0.03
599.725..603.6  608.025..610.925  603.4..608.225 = -0.05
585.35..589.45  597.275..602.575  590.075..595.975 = -0.03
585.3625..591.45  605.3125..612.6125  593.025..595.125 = 0.01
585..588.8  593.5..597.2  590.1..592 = -0.04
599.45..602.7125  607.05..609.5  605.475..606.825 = -0.05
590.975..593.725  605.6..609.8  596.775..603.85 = 0.02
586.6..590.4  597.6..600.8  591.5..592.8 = -0.05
